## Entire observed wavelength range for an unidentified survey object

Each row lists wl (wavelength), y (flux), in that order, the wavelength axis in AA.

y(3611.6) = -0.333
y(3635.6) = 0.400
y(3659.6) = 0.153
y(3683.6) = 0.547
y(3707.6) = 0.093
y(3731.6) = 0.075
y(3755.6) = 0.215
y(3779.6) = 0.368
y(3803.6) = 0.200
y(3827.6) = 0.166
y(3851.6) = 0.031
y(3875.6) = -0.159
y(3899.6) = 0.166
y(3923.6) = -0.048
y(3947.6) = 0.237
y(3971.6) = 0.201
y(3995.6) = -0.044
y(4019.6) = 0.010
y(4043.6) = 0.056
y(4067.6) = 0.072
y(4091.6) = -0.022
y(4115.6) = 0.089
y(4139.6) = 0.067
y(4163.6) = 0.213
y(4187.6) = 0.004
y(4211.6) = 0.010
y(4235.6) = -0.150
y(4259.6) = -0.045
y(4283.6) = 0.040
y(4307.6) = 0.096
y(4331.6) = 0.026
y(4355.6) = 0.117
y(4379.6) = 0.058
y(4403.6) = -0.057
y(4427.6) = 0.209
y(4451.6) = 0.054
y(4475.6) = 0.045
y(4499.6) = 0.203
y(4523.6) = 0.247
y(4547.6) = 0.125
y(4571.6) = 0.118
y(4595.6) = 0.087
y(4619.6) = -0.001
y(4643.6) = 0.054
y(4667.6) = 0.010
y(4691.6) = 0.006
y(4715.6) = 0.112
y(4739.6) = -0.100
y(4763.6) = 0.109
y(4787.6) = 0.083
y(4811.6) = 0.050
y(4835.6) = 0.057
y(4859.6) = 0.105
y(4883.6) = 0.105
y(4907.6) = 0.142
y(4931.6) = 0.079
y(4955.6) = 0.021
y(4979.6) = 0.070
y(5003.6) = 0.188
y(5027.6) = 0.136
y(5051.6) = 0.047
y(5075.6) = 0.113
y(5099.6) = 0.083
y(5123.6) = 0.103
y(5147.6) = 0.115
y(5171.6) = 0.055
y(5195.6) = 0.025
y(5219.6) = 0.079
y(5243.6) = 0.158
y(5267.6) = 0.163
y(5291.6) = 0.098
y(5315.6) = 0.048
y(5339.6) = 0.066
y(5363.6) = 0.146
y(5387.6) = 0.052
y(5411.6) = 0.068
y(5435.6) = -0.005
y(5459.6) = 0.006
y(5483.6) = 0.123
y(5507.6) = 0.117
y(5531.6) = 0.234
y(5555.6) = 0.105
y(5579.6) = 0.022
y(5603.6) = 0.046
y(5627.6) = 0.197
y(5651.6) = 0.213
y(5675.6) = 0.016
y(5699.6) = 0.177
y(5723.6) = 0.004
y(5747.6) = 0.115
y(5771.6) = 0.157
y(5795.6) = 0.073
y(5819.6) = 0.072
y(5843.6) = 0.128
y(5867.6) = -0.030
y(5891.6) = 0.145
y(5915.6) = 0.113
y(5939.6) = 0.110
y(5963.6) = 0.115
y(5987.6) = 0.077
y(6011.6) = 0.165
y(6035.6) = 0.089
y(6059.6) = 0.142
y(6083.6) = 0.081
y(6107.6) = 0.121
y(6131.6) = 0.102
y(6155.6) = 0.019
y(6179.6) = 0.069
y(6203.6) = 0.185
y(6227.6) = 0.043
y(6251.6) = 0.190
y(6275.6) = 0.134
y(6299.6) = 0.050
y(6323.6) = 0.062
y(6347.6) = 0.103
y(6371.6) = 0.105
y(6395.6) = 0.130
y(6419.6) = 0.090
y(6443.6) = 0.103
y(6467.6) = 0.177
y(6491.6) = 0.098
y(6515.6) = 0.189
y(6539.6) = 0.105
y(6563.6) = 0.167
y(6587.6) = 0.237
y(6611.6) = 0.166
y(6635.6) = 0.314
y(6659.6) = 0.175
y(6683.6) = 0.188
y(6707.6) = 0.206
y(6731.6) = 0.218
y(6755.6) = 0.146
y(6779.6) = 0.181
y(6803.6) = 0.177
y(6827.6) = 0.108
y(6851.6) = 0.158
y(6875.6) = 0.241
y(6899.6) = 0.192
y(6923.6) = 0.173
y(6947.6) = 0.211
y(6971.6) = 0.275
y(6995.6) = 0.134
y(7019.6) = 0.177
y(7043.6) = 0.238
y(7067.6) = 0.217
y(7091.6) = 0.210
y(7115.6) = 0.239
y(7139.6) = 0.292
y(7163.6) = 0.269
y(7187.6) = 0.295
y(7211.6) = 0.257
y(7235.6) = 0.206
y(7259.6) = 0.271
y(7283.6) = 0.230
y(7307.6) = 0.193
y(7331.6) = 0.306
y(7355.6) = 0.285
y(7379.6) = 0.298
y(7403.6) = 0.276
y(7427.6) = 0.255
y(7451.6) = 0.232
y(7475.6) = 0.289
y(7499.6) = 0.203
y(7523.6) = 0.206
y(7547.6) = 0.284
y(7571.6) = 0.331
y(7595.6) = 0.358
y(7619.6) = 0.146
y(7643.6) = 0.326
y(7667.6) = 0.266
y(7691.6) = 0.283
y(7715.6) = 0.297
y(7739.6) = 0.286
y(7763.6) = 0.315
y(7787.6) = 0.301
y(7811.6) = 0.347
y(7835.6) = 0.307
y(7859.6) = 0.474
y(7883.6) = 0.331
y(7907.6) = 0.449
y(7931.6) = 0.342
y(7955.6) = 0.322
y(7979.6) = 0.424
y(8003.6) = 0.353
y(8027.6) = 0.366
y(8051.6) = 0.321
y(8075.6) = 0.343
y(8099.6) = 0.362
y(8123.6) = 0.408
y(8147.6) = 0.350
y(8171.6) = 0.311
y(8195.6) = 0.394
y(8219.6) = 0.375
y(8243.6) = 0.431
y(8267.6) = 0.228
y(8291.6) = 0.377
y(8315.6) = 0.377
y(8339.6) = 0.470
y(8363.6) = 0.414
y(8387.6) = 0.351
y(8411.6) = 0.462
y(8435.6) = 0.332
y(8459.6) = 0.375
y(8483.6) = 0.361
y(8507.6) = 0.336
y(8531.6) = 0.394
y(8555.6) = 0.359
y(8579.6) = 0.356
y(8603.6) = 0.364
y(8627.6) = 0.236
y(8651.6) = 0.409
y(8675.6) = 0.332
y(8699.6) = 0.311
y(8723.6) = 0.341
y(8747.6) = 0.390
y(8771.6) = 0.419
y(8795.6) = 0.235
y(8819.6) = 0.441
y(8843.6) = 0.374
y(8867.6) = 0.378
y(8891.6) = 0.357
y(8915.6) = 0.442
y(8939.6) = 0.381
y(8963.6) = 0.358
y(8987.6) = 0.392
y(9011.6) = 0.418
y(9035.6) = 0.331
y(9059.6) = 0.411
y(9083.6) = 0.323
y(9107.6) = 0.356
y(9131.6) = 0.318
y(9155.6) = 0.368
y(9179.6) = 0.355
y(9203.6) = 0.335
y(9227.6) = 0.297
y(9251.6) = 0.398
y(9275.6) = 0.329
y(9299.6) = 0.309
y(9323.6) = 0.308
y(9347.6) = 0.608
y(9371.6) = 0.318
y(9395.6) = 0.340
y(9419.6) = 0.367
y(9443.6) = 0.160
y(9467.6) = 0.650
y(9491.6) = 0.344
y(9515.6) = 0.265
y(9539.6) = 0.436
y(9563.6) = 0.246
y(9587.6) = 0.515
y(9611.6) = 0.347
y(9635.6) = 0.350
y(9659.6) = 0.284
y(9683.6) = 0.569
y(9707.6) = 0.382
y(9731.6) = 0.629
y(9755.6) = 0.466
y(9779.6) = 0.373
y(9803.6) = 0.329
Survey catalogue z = 0.781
